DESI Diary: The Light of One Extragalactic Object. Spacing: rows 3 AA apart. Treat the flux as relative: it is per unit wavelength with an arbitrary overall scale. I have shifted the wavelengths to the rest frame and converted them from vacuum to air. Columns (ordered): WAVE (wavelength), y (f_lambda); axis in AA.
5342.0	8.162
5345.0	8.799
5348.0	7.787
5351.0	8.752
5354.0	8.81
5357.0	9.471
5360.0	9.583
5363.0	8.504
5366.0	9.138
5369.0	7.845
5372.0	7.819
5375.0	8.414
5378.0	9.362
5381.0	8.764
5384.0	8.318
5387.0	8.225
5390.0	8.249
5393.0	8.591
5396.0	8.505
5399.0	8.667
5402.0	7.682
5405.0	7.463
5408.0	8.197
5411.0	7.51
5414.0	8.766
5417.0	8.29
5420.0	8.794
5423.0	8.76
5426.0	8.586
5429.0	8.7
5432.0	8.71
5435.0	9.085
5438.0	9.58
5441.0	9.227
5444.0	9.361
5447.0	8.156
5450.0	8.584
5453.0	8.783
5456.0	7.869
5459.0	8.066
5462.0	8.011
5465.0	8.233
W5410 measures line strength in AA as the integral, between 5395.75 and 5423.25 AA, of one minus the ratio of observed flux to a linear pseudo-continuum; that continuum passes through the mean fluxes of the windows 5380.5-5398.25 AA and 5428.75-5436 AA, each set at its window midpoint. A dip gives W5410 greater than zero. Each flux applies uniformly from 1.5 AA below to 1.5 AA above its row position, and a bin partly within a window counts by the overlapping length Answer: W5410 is 1.3 AA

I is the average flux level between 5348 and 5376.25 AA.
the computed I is 8.66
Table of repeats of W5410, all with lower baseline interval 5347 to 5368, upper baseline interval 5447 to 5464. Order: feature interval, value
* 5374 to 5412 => 1.5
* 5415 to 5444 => -1.6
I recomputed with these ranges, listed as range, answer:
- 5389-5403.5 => 8.34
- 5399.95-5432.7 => 8.31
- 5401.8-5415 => 7.92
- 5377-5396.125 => 8.56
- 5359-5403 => 8.51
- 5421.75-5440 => 8.91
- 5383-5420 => 8.23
